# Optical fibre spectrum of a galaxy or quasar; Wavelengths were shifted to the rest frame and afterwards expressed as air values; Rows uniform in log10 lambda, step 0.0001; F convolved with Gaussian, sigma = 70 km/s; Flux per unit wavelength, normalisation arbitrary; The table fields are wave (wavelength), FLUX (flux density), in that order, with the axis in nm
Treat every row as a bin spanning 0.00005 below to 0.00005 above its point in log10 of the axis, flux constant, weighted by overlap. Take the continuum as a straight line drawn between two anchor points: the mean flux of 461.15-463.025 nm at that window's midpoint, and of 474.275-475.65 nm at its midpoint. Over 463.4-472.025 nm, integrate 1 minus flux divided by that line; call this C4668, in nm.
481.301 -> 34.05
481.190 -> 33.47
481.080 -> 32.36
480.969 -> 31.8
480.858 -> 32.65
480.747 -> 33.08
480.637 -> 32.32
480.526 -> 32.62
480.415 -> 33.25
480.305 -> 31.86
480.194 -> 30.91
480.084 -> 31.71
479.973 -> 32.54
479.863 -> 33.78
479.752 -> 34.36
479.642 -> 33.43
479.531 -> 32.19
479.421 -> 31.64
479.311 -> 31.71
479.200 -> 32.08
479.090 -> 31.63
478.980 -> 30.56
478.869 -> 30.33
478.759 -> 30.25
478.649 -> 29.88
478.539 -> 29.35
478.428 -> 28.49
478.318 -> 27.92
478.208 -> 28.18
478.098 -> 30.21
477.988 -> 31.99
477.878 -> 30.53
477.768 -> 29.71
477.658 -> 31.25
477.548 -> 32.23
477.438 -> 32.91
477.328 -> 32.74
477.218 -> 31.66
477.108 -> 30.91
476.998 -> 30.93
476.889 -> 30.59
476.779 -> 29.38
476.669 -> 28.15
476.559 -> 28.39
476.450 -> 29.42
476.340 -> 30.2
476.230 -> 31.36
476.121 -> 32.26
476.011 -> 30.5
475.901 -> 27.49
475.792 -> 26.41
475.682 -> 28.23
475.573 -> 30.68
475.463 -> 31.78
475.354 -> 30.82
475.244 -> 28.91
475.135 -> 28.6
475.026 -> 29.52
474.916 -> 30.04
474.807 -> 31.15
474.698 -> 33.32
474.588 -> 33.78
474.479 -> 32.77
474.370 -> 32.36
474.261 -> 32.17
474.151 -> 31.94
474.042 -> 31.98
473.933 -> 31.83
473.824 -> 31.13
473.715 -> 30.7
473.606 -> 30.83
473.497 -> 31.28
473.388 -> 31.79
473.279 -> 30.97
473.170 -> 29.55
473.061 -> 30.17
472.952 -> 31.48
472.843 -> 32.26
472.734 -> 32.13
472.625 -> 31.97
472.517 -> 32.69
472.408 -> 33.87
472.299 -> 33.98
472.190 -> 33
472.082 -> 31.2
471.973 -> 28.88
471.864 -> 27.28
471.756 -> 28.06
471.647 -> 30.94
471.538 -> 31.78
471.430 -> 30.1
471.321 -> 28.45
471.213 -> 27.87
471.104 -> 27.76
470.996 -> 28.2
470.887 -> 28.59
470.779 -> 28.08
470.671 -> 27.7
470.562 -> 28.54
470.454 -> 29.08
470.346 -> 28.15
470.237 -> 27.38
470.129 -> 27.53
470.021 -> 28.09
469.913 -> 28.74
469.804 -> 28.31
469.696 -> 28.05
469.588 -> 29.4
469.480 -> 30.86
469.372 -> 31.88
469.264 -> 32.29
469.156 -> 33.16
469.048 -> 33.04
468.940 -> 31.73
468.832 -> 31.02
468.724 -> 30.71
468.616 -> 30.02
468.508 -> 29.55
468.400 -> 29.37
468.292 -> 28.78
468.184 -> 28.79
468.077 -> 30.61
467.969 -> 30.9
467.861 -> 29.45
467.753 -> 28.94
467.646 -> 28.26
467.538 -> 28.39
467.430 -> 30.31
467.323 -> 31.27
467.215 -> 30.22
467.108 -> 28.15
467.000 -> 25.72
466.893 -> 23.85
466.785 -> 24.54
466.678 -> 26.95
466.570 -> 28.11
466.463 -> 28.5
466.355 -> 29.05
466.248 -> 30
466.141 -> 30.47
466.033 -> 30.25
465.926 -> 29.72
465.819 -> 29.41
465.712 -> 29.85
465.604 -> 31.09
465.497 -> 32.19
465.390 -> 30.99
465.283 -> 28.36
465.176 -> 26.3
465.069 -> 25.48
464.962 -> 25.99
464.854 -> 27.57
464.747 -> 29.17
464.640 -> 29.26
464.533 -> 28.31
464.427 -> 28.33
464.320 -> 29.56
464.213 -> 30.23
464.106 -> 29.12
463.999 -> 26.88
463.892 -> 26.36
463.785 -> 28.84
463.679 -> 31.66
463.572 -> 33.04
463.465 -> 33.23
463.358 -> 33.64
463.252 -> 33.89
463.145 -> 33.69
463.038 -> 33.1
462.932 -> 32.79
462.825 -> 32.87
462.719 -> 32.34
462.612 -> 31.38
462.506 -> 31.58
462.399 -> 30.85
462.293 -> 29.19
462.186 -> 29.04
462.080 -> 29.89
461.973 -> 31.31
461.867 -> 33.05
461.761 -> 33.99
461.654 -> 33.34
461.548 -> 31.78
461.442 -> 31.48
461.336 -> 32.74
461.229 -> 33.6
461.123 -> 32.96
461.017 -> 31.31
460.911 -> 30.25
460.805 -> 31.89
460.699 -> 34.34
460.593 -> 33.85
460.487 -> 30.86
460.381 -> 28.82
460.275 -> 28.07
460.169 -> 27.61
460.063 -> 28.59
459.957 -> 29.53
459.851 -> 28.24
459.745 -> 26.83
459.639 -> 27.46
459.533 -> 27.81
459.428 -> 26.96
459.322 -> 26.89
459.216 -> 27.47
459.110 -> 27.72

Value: 0.65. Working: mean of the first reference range 31.9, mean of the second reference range 31.1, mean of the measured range 29.2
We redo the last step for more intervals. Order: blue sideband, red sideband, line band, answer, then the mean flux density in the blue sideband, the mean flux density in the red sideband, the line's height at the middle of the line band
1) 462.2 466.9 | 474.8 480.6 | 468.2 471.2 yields 0.07 nm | 29.8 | 30.7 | 30.1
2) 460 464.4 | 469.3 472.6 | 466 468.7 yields 0.13 nm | 31.3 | 29.5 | 30.2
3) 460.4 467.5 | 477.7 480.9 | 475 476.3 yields 0.06 nm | 30.3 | 31.3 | 31.1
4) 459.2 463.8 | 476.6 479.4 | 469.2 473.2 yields 0.11 nm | 31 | 30.5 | 30.7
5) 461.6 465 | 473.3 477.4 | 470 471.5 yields 0.12 nm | 30.7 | 30.7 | 30.7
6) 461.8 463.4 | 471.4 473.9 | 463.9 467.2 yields 0.34 nm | 31.9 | 31.2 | 31.7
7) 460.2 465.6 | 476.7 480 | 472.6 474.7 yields -0.05 nm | 30.8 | 31.1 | 31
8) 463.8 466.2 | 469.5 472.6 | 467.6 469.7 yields -0.09 nm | 28.9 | 29.4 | 29.2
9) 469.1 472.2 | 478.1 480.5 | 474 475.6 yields -0.06 nm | 29.2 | 31.2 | 30.2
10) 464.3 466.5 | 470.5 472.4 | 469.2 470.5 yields 0.01 nm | 29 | 29.5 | 29.4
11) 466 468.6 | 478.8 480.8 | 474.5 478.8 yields 0.15 nm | 28.8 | 32.2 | 31.3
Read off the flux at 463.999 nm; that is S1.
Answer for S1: 26.88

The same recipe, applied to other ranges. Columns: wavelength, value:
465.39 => 30.99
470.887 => 28.59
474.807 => 31.15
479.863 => 33.78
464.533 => 28.31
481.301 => 34.05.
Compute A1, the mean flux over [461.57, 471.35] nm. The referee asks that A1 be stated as 29.7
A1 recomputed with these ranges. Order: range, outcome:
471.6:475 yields 31.5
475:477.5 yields 30.1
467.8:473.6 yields 30.1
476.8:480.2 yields 31.2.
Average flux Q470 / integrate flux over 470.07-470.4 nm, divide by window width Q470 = 27.7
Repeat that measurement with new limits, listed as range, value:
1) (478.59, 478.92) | 30.2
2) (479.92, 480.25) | 31.7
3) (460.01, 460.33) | 28.1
